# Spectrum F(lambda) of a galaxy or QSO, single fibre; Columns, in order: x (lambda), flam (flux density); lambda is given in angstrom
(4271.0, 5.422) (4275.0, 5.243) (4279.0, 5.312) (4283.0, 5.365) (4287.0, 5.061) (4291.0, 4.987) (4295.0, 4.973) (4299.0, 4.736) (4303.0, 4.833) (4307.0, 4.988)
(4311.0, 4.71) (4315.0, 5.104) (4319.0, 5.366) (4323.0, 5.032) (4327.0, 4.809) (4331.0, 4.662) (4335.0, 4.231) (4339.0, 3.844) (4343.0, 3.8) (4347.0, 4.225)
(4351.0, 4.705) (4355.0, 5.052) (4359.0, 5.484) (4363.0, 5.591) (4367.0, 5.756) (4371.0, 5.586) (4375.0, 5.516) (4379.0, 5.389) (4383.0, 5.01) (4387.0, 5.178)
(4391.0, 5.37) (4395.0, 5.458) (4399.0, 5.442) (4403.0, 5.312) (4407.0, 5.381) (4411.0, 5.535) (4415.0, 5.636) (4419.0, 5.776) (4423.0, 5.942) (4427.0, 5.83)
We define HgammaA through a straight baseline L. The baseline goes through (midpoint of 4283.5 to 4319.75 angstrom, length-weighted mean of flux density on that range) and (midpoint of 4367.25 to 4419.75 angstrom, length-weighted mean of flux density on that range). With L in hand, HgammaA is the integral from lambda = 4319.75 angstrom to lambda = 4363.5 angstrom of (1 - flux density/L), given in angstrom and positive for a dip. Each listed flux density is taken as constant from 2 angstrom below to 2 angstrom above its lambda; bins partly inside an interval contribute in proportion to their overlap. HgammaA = 4.3 angstrom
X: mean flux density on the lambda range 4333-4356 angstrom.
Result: 4.28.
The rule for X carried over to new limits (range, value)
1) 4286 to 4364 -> 4.8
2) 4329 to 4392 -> 4.96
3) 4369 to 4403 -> 5.37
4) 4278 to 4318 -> 5.01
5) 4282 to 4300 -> 5.02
